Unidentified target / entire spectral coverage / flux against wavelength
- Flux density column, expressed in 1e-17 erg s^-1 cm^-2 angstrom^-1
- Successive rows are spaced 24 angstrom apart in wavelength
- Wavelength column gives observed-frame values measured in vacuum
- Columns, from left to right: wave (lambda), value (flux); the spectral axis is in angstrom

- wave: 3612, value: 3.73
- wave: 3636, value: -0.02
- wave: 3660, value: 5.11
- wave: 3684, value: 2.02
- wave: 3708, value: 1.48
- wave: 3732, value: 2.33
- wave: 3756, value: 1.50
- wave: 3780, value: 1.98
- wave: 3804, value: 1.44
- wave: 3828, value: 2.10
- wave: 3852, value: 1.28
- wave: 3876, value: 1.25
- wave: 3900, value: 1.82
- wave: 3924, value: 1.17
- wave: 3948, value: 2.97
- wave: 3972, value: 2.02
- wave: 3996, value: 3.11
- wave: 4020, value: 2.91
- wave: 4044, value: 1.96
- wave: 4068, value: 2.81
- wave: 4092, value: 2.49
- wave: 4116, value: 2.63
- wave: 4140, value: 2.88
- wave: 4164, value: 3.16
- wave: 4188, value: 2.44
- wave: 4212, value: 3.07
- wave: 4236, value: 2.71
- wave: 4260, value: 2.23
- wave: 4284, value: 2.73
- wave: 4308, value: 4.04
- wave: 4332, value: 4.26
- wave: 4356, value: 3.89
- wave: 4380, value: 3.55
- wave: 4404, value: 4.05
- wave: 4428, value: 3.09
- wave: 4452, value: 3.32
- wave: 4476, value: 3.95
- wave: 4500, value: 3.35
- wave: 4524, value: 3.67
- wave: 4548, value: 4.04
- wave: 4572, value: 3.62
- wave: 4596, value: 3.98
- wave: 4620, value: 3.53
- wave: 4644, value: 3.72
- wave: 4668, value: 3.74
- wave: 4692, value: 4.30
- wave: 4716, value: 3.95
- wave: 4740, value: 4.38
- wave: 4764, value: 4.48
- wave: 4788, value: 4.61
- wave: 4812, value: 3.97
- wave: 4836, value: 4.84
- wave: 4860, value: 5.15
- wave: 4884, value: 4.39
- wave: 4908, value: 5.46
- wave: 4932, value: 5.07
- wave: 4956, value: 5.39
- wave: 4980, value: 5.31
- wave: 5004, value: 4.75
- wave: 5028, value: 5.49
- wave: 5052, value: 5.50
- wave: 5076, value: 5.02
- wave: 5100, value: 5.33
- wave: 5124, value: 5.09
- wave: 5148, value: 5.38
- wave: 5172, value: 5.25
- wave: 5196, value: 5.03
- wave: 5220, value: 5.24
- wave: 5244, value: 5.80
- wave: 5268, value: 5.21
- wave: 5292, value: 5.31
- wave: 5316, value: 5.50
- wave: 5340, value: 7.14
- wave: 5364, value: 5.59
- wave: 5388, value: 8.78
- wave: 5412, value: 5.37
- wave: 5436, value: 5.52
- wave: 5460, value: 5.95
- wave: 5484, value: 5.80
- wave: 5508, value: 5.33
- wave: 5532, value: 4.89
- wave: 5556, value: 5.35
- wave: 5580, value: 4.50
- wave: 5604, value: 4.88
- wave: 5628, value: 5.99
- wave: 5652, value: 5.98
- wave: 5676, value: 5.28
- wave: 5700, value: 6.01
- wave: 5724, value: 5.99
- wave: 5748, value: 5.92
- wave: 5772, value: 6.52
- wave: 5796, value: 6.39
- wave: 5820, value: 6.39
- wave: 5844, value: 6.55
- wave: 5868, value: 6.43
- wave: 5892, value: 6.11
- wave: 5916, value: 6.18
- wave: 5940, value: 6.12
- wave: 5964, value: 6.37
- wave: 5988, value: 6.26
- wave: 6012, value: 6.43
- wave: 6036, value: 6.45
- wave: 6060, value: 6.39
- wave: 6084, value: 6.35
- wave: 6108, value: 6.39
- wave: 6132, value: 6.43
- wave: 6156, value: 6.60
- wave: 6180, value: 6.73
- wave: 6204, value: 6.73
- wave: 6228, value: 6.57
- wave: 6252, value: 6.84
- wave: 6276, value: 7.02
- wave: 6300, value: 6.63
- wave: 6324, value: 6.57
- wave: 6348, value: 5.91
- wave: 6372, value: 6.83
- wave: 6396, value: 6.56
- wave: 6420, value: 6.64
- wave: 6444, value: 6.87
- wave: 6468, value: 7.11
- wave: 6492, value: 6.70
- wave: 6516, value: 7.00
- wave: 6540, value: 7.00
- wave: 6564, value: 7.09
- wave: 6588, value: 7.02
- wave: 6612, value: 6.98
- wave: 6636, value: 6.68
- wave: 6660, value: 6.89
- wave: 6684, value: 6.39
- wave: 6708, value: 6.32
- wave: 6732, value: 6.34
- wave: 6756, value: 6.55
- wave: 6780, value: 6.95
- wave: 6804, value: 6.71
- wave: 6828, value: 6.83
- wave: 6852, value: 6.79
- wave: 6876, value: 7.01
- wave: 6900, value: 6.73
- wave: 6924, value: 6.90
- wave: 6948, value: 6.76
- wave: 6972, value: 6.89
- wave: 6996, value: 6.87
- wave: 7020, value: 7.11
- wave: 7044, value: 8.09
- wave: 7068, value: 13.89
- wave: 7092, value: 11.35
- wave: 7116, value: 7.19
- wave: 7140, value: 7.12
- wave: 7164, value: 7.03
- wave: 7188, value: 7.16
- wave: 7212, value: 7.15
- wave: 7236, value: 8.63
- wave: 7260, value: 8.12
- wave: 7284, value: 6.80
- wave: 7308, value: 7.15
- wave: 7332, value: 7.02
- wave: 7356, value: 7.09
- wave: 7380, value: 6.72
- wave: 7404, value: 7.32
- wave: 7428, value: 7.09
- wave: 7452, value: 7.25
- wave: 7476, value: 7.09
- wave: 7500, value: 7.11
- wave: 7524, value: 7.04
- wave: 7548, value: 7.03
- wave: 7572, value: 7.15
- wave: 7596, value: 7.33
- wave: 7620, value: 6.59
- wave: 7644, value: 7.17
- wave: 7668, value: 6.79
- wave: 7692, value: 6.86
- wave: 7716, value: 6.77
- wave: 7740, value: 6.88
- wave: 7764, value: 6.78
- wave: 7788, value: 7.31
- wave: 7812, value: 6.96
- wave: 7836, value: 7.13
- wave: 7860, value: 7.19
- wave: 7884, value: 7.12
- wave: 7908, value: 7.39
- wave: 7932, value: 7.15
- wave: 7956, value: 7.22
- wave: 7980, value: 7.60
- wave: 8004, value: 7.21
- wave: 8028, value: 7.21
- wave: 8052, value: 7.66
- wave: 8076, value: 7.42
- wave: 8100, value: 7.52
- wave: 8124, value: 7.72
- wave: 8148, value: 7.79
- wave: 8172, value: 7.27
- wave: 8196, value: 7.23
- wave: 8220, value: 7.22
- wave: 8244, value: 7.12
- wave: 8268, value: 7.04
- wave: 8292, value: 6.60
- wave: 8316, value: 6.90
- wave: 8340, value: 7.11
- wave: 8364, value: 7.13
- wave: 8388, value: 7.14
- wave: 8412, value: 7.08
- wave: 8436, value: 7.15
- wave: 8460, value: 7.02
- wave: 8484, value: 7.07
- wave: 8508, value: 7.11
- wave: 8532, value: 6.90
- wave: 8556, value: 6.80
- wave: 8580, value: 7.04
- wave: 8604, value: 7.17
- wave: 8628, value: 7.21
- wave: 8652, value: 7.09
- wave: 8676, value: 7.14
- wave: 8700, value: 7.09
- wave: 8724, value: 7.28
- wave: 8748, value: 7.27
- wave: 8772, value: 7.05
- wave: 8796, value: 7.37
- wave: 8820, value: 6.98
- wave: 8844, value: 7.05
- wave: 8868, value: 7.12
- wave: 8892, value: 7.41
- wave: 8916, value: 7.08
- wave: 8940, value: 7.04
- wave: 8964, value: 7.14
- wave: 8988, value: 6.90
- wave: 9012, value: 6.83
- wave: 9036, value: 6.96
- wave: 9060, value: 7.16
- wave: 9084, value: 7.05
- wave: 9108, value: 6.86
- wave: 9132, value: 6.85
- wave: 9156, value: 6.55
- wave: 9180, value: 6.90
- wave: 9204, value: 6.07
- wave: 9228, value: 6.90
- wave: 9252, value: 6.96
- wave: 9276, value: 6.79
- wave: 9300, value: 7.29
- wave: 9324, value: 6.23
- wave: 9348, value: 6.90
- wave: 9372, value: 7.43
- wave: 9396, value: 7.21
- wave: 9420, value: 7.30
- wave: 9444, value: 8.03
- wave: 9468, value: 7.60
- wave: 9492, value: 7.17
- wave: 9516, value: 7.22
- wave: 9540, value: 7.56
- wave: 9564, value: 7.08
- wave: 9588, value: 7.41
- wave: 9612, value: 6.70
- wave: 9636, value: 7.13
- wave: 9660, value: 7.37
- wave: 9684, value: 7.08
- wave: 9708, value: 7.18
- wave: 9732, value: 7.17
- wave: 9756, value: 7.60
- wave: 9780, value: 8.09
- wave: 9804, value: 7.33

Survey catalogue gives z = 0.077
